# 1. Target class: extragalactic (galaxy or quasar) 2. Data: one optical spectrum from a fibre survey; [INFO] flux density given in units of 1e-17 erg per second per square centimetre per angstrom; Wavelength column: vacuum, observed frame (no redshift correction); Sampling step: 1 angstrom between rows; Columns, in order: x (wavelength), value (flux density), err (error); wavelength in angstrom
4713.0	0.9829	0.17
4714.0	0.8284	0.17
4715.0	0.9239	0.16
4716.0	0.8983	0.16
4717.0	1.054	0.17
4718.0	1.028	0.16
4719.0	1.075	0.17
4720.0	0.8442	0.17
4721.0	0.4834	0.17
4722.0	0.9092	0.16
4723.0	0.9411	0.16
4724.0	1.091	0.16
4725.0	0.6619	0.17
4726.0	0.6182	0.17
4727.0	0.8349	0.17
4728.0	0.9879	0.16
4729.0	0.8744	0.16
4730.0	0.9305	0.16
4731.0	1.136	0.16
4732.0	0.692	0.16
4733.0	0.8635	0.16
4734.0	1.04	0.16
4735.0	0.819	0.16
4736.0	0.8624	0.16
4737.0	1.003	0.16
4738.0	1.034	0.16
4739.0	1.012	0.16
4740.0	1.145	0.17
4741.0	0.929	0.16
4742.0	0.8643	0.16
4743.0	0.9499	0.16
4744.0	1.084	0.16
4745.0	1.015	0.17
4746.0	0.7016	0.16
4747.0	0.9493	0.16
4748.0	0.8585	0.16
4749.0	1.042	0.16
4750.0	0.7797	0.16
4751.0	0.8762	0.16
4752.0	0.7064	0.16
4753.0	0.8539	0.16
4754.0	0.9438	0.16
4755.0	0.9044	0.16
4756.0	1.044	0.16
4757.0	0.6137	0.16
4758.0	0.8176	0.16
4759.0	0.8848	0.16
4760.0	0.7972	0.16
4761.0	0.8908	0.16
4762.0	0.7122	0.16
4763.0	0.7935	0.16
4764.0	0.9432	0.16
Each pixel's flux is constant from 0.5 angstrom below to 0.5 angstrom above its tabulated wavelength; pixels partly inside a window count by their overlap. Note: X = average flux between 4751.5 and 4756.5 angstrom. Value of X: 0.89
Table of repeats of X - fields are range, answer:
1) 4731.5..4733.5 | 0.778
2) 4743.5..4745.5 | 1.05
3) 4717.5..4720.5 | 0.982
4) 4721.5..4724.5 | 0.98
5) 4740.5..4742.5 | 0.897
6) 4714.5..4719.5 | 0.996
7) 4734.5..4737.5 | 0.895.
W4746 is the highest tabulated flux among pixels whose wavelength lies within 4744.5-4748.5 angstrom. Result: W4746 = 1.015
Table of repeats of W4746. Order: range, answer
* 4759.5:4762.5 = 0.8908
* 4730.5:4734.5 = 1.136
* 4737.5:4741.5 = 1.145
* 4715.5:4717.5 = 1.054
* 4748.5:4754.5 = 1.042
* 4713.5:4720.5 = 1.075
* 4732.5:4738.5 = 1.04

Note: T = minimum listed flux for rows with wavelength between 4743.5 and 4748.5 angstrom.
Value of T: 0.7016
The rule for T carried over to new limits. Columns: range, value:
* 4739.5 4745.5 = 0.8643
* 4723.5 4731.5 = 0.6182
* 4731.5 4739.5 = 0.692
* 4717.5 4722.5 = 0.4834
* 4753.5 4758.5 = 0.6137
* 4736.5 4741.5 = 0.929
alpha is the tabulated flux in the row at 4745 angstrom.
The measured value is 1.015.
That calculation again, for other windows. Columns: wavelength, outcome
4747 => 0.9493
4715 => 0.9239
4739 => 1.012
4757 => 0.6137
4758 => 0.8176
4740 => 1.145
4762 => 0.7122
